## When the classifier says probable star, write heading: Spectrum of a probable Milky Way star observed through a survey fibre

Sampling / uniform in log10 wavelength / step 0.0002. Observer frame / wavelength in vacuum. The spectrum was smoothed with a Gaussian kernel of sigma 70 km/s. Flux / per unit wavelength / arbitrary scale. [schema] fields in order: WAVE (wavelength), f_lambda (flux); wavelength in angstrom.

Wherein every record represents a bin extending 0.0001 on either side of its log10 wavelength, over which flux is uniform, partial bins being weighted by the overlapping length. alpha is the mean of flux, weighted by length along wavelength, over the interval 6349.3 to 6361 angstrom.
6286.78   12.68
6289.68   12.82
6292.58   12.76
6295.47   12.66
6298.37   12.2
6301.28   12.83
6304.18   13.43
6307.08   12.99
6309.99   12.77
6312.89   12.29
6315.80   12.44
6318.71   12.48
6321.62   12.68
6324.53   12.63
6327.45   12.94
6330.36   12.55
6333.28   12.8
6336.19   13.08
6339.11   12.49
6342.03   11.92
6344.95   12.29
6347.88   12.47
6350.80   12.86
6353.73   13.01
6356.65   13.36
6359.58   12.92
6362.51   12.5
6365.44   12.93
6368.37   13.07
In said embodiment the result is 13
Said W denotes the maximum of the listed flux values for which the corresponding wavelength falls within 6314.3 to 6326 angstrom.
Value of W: 12.68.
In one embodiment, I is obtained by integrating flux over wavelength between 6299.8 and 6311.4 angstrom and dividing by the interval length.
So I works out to 13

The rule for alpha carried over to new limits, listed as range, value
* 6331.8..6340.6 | 12.8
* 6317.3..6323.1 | 12.6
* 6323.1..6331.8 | 12.7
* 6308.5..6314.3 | 12.5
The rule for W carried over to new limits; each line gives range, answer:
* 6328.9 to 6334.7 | 12.8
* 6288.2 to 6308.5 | 13.43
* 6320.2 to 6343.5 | 13.08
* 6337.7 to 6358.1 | 13.36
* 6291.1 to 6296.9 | 12.76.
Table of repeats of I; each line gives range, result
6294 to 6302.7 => 12.6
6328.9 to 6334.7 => 12.7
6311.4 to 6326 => 12.5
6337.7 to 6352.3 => 12.4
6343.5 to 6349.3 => 12.4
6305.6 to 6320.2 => 12.6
